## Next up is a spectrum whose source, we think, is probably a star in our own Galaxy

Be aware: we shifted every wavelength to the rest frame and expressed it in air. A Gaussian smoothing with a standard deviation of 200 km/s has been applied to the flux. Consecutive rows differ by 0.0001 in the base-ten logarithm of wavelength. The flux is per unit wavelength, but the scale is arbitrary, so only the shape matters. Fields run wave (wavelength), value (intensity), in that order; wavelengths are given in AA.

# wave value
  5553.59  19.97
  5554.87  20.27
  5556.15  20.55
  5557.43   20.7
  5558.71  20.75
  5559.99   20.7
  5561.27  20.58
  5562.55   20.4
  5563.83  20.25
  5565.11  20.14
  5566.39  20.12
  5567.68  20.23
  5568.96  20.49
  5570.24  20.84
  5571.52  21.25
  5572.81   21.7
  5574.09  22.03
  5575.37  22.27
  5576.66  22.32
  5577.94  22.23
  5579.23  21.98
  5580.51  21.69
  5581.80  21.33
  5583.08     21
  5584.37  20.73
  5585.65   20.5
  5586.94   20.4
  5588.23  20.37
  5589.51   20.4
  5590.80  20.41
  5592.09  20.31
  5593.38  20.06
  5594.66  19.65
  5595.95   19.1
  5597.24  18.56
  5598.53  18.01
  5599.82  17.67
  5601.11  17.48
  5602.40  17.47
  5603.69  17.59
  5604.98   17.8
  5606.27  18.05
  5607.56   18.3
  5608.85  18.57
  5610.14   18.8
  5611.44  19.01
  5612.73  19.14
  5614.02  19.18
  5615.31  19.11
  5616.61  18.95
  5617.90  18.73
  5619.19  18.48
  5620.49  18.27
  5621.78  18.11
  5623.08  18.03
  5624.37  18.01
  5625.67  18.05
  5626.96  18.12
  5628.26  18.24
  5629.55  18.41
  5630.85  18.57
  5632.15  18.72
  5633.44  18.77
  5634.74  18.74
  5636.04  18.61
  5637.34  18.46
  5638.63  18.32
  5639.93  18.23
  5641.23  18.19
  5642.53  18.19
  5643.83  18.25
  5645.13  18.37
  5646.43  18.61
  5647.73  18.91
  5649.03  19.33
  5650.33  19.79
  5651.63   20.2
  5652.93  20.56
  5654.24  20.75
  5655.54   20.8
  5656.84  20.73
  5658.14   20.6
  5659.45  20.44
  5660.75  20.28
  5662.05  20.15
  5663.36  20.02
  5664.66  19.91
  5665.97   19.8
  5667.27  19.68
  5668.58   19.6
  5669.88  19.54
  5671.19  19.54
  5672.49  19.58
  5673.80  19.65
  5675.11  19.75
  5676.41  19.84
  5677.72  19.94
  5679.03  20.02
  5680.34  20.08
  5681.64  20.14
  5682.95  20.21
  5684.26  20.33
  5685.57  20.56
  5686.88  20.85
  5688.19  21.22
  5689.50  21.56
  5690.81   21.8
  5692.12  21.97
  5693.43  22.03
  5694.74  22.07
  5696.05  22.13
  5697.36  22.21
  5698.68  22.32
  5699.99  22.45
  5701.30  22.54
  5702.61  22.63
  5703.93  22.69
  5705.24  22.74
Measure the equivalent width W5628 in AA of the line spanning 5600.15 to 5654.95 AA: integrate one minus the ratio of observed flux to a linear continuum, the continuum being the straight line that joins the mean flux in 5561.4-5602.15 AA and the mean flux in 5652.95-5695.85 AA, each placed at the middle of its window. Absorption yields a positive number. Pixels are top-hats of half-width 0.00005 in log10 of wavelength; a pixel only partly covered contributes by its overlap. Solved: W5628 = 4.9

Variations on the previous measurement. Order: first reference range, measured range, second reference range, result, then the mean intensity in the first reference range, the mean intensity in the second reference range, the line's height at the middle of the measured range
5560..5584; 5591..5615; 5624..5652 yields 1.57 AA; 21.1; 18.6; 19.9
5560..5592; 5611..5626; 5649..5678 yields 1.40 AA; 21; 20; 20.5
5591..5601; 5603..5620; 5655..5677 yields 0.58 AA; 19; 20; 19.2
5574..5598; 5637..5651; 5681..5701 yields 1.69 AA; 20.8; 21.5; 21.2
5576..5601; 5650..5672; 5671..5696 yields 0.45 AA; 20.3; 20.6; 20.6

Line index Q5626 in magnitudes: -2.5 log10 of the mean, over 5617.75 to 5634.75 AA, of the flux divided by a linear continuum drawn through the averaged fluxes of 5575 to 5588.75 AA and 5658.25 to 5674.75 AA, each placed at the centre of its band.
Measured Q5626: 0.123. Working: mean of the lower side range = 21.3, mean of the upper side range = 19.9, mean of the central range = 18.4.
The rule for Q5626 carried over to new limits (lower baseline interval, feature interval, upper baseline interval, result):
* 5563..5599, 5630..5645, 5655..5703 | 0.12 mag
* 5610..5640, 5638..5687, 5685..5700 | 0.03 mag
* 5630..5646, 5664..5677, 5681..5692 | 0.02 mag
